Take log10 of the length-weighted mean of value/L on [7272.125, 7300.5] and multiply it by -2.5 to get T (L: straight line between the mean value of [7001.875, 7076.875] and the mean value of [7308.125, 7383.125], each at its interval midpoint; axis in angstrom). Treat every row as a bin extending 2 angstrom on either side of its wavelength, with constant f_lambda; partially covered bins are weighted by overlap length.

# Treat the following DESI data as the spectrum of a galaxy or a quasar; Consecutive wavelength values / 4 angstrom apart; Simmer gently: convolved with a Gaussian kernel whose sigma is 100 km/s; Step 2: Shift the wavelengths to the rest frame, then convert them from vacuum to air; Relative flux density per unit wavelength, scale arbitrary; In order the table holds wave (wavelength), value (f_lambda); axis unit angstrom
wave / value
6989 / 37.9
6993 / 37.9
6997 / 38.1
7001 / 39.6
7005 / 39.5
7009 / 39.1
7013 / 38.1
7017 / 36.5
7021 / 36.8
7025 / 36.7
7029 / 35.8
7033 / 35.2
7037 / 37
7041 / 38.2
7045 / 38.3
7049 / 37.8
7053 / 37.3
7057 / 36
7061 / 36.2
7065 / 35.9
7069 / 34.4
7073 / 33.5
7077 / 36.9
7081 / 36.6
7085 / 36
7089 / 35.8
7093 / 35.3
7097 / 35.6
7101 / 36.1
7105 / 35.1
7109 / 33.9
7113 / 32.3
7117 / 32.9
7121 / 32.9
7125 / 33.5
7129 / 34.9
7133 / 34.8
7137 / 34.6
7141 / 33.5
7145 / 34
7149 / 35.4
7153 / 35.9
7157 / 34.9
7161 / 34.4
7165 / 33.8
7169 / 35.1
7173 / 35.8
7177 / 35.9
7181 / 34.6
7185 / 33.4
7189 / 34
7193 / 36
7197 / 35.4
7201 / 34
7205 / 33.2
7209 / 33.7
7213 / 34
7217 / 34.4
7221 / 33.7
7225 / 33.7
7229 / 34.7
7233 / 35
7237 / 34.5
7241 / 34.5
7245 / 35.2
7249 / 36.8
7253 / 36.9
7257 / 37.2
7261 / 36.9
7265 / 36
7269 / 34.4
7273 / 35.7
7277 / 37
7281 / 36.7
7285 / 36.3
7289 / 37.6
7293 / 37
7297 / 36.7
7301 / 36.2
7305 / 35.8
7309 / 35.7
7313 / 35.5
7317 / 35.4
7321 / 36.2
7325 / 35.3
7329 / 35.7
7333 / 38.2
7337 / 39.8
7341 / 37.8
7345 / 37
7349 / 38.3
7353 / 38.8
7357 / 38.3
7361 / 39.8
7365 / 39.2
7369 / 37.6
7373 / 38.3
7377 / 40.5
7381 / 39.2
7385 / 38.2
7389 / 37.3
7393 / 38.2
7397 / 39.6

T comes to 0.02 mag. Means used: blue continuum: 36.8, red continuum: 37.7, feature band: 36.7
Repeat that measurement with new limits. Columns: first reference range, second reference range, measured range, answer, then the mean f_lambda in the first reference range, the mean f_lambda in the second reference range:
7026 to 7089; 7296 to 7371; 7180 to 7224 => 0.08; 36.3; 37.2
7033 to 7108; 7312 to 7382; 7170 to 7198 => 0.06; 36.2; 37.8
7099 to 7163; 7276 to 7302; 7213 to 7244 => 0.05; 34.3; 36.8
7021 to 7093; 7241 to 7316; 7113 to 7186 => 0.06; 36.3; 36.3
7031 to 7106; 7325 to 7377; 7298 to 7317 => 0.06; 36.2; 38.2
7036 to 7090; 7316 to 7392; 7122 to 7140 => 0.08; 36.4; 38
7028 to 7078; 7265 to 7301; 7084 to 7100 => 0.02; 36.3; 36.4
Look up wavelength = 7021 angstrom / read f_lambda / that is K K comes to 36.8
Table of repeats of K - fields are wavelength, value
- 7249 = 36.8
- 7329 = 35.7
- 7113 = 32.3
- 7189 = 34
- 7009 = 39.1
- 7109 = 33.9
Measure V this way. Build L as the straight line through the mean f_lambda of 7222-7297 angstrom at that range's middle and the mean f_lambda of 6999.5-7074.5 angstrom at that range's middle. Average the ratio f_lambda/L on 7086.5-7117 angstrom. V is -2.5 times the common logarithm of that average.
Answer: 0.06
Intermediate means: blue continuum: 36.9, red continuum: 35.9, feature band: 34.8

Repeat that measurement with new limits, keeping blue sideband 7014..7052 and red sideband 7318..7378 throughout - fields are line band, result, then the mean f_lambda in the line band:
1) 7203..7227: 0.11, 33.8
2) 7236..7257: 0.05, 35.8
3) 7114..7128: 0.13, 33.2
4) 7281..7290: 0.03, 36.8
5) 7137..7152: 0.09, 34.4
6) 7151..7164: 0.07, 35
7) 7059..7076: 0.06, 35.1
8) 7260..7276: 0.06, 35.8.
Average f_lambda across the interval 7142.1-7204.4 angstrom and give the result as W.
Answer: 34.8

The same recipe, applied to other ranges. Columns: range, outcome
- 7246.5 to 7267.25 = 36.7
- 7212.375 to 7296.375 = 35.7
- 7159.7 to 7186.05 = 34.8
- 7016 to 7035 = 36.2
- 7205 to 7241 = 34.2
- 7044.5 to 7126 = 35.3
